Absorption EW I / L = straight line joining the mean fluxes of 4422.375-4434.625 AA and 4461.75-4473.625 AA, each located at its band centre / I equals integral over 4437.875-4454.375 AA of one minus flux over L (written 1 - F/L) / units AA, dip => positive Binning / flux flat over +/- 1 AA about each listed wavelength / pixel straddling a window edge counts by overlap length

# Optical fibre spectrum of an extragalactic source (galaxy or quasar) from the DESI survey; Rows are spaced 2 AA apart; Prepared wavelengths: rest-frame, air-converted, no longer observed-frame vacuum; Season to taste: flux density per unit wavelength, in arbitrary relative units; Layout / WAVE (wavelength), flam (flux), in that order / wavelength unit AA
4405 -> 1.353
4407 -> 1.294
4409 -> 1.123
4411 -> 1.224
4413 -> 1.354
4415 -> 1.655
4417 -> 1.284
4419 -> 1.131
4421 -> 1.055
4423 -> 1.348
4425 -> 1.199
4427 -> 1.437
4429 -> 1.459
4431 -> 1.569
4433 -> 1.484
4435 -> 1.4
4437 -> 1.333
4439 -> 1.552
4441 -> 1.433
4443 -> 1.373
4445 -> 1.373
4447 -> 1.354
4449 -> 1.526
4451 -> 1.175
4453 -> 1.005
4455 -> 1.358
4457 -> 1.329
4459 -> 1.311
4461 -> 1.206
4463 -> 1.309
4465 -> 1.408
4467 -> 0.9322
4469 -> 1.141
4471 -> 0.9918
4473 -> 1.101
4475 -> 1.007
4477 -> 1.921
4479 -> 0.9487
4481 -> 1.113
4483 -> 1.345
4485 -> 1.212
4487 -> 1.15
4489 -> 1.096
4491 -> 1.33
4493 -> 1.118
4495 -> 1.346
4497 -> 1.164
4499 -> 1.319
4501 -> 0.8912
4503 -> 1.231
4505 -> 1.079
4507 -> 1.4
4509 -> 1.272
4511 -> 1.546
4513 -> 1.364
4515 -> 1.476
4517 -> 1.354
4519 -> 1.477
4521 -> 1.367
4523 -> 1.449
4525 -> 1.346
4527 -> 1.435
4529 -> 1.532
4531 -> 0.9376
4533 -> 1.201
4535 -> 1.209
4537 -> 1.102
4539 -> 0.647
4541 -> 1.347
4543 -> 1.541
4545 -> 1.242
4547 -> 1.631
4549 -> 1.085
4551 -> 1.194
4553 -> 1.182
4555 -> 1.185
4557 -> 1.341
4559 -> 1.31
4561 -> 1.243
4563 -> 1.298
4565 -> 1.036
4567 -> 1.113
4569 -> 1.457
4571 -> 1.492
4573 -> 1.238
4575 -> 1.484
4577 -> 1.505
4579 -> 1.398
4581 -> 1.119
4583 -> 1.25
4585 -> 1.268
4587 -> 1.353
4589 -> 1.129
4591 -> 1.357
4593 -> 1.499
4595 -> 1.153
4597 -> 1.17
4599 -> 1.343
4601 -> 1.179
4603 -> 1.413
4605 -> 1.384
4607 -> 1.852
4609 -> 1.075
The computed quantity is -0.6 AA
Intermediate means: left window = 1.42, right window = 1.15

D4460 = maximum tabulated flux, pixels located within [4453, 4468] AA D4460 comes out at 1.408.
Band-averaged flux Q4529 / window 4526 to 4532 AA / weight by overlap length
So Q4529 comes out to 1.3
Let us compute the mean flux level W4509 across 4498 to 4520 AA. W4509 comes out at 1.31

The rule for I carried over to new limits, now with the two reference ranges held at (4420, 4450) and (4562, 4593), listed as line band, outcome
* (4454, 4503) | 5.6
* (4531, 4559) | 2.3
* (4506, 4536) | -0.4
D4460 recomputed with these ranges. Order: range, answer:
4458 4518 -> 1.921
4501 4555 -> 1.631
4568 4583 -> 1.505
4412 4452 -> 1.655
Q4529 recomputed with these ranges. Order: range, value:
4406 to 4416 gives 1.33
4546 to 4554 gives 1.27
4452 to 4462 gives 1.24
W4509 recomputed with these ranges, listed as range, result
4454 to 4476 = 1.19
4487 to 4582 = 1.28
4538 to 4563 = 1.25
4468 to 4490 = 1.18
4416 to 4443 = 1.36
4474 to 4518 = 1.26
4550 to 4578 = 1.29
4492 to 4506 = 1.16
